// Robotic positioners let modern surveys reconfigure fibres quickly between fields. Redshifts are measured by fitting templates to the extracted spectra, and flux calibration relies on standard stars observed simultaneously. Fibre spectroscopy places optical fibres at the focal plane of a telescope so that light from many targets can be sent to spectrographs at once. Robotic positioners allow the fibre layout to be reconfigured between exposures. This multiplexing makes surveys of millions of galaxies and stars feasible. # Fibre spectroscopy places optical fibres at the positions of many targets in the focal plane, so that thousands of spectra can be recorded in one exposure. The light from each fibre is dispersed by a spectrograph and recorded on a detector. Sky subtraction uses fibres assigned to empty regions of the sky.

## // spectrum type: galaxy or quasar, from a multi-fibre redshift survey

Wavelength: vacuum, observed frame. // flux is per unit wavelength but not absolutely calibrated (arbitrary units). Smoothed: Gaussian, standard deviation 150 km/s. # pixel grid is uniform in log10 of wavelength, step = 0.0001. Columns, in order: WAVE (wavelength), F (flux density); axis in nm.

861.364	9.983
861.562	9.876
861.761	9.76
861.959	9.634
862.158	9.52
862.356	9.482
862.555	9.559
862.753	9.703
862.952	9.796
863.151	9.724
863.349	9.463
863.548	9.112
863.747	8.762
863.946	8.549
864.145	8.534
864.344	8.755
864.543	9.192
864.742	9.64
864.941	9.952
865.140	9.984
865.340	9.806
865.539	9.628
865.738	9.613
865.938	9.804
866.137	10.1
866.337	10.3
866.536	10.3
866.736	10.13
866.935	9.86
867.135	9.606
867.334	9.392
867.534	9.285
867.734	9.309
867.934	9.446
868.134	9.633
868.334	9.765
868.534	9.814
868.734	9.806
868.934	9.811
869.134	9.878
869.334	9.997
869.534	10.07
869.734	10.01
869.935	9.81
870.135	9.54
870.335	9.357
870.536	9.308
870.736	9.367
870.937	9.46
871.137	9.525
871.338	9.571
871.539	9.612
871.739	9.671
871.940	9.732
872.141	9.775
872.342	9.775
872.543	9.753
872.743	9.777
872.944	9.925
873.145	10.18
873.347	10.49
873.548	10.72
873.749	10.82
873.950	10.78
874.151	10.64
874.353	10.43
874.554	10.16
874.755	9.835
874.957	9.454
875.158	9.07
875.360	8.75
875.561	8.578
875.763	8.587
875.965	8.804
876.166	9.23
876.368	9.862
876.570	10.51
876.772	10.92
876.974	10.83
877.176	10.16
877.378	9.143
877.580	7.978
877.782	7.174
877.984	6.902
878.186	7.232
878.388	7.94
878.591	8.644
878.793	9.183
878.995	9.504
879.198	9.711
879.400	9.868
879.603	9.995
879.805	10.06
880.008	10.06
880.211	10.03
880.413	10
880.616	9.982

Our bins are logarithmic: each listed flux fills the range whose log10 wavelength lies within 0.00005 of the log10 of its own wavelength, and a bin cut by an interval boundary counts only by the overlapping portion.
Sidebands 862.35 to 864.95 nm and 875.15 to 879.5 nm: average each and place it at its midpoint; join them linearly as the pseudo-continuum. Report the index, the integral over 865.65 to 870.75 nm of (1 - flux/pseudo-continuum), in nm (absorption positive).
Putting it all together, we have -0.31 nm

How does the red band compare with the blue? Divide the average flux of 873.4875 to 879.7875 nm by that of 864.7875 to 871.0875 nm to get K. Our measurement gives 1.0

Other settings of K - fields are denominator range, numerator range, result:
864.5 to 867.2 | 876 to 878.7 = 0.91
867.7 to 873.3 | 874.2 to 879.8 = 0.95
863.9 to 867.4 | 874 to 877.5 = 1.01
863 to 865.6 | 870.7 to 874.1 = 1.07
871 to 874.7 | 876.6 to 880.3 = 0.91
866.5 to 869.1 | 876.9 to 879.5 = 0.90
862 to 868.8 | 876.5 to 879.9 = 0.96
